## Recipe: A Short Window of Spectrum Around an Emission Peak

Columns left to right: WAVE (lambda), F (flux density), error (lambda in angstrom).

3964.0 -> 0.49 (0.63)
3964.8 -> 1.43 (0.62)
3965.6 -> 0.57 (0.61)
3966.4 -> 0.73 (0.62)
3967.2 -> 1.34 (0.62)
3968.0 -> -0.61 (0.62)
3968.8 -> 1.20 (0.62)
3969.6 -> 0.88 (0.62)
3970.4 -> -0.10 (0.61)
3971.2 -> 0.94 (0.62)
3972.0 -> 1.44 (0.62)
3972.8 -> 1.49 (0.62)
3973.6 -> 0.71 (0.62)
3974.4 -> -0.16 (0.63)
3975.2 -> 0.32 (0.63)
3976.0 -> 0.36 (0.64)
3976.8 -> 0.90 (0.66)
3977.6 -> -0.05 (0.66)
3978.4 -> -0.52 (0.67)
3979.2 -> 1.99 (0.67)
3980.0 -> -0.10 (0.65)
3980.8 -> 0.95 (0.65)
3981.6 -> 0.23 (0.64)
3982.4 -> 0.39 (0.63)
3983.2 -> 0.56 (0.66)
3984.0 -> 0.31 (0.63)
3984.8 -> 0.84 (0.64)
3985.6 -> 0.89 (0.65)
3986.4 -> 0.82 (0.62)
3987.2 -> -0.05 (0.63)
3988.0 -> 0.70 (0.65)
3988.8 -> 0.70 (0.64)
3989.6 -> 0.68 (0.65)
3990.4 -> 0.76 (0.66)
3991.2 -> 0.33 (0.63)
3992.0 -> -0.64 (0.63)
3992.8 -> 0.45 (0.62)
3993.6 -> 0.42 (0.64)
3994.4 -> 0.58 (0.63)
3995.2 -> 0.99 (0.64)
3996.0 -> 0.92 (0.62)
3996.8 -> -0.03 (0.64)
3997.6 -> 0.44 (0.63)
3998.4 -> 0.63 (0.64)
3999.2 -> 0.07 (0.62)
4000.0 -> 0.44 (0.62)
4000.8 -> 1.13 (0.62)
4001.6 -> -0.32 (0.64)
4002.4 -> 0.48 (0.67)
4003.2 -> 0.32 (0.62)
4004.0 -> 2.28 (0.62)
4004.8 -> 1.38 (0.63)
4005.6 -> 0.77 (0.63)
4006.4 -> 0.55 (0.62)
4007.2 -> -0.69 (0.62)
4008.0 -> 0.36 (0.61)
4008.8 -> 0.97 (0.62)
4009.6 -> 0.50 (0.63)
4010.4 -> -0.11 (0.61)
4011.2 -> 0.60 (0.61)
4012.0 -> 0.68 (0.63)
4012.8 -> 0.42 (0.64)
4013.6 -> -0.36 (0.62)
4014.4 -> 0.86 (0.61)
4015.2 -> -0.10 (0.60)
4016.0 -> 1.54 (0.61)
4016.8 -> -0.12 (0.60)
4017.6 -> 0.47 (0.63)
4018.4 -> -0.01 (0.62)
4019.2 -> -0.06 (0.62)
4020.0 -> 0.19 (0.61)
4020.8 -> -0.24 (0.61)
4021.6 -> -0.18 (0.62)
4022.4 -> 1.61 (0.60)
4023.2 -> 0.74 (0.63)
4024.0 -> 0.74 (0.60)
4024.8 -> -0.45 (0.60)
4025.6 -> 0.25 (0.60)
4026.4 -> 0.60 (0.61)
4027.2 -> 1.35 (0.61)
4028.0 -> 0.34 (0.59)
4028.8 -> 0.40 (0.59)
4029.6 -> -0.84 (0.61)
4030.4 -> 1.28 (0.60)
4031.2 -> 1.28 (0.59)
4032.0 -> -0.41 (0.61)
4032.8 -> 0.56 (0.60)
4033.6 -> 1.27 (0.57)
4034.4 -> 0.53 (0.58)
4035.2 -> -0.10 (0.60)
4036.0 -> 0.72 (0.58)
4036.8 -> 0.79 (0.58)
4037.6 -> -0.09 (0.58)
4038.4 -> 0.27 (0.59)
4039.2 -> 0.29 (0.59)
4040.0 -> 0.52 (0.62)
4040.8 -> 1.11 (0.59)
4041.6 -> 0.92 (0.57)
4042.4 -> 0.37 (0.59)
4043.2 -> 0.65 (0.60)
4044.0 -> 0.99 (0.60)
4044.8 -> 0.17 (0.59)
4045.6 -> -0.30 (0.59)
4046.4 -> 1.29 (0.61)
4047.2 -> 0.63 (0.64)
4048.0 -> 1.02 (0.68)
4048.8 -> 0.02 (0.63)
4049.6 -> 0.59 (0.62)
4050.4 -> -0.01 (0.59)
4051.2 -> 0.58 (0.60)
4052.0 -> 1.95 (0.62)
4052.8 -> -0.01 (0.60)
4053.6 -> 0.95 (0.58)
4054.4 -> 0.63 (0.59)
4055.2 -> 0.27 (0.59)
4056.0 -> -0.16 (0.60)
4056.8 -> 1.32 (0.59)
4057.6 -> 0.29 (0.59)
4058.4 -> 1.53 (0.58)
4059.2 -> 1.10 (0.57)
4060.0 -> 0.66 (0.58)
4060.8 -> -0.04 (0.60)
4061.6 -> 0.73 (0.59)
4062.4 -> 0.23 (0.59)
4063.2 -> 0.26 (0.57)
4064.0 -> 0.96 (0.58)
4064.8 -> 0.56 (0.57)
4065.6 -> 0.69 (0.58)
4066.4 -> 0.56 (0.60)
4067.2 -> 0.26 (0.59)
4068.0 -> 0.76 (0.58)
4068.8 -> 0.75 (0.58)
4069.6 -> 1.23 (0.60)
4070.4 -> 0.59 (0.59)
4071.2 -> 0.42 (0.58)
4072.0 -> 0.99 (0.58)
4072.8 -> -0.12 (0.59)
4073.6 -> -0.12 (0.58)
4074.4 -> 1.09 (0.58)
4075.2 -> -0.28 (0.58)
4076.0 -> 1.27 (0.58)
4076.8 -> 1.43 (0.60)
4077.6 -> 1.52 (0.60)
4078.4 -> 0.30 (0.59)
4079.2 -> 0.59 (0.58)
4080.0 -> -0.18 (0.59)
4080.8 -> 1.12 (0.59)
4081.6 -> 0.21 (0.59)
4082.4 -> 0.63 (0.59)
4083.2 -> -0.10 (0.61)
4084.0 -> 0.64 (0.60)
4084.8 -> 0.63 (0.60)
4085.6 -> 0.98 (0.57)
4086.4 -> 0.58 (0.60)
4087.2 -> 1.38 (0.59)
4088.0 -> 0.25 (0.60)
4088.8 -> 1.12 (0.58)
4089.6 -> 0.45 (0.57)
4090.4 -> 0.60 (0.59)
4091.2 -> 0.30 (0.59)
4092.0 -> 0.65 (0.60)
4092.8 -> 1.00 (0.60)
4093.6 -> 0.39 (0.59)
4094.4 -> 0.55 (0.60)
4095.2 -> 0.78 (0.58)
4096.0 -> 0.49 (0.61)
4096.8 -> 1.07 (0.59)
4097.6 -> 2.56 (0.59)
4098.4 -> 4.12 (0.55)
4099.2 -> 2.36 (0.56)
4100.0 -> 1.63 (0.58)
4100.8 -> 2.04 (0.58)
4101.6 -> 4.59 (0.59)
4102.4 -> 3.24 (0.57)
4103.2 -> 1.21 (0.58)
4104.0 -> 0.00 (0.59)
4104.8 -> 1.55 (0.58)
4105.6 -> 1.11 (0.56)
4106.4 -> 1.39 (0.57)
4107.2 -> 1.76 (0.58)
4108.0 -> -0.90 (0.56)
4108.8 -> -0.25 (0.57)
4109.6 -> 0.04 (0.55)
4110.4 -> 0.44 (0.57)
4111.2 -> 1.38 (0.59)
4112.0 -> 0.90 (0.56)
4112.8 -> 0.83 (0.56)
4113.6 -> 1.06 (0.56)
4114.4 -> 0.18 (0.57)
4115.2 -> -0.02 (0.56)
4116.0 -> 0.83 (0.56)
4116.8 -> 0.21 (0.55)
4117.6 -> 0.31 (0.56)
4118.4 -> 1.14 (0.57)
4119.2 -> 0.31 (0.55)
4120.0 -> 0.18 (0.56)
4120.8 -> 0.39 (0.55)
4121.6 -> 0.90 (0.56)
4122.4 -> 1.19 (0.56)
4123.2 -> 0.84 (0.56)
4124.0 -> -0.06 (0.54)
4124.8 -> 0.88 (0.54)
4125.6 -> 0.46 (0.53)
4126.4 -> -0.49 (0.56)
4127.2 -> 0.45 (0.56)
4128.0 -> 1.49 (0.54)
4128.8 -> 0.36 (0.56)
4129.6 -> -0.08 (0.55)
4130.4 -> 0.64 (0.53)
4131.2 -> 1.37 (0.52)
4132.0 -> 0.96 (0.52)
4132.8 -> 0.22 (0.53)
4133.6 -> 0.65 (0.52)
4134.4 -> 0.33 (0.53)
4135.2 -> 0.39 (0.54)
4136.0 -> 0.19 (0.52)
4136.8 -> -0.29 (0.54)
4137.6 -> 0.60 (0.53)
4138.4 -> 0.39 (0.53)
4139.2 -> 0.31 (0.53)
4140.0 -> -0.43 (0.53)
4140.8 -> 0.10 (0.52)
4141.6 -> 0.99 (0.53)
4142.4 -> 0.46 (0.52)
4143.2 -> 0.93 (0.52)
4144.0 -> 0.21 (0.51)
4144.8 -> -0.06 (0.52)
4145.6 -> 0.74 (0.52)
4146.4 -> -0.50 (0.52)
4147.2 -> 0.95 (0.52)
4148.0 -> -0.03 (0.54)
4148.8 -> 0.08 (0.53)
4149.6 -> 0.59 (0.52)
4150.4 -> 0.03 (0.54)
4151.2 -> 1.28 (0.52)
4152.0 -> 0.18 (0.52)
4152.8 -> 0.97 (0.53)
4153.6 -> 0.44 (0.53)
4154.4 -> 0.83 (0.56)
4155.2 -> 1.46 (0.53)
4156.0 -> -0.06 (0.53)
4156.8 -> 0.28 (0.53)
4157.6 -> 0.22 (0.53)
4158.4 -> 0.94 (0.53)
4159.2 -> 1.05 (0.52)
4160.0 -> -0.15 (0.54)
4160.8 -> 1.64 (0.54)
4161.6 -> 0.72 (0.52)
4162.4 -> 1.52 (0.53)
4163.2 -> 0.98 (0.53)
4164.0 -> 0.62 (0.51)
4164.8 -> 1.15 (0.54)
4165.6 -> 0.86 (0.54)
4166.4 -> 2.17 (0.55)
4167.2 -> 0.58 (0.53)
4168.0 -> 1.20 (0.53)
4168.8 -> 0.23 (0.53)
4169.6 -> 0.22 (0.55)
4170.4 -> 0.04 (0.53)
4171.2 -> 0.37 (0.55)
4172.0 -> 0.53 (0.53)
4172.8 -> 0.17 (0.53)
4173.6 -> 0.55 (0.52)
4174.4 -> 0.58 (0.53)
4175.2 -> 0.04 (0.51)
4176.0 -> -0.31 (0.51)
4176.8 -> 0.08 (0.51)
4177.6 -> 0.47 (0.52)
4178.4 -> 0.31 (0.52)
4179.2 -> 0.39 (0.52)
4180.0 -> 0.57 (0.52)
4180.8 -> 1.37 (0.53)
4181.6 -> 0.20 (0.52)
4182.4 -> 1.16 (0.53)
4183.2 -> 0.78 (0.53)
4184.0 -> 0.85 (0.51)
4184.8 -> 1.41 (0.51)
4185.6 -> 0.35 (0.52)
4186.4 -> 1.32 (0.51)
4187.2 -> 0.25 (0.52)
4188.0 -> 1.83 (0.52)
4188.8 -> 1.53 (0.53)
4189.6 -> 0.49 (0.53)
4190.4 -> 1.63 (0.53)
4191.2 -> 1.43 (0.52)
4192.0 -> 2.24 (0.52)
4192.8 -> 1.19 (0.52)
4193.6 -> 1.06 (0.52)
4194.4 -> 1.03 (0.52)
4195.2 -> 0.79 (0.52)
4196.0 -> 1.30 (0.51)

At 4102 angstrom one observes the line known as [O II]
